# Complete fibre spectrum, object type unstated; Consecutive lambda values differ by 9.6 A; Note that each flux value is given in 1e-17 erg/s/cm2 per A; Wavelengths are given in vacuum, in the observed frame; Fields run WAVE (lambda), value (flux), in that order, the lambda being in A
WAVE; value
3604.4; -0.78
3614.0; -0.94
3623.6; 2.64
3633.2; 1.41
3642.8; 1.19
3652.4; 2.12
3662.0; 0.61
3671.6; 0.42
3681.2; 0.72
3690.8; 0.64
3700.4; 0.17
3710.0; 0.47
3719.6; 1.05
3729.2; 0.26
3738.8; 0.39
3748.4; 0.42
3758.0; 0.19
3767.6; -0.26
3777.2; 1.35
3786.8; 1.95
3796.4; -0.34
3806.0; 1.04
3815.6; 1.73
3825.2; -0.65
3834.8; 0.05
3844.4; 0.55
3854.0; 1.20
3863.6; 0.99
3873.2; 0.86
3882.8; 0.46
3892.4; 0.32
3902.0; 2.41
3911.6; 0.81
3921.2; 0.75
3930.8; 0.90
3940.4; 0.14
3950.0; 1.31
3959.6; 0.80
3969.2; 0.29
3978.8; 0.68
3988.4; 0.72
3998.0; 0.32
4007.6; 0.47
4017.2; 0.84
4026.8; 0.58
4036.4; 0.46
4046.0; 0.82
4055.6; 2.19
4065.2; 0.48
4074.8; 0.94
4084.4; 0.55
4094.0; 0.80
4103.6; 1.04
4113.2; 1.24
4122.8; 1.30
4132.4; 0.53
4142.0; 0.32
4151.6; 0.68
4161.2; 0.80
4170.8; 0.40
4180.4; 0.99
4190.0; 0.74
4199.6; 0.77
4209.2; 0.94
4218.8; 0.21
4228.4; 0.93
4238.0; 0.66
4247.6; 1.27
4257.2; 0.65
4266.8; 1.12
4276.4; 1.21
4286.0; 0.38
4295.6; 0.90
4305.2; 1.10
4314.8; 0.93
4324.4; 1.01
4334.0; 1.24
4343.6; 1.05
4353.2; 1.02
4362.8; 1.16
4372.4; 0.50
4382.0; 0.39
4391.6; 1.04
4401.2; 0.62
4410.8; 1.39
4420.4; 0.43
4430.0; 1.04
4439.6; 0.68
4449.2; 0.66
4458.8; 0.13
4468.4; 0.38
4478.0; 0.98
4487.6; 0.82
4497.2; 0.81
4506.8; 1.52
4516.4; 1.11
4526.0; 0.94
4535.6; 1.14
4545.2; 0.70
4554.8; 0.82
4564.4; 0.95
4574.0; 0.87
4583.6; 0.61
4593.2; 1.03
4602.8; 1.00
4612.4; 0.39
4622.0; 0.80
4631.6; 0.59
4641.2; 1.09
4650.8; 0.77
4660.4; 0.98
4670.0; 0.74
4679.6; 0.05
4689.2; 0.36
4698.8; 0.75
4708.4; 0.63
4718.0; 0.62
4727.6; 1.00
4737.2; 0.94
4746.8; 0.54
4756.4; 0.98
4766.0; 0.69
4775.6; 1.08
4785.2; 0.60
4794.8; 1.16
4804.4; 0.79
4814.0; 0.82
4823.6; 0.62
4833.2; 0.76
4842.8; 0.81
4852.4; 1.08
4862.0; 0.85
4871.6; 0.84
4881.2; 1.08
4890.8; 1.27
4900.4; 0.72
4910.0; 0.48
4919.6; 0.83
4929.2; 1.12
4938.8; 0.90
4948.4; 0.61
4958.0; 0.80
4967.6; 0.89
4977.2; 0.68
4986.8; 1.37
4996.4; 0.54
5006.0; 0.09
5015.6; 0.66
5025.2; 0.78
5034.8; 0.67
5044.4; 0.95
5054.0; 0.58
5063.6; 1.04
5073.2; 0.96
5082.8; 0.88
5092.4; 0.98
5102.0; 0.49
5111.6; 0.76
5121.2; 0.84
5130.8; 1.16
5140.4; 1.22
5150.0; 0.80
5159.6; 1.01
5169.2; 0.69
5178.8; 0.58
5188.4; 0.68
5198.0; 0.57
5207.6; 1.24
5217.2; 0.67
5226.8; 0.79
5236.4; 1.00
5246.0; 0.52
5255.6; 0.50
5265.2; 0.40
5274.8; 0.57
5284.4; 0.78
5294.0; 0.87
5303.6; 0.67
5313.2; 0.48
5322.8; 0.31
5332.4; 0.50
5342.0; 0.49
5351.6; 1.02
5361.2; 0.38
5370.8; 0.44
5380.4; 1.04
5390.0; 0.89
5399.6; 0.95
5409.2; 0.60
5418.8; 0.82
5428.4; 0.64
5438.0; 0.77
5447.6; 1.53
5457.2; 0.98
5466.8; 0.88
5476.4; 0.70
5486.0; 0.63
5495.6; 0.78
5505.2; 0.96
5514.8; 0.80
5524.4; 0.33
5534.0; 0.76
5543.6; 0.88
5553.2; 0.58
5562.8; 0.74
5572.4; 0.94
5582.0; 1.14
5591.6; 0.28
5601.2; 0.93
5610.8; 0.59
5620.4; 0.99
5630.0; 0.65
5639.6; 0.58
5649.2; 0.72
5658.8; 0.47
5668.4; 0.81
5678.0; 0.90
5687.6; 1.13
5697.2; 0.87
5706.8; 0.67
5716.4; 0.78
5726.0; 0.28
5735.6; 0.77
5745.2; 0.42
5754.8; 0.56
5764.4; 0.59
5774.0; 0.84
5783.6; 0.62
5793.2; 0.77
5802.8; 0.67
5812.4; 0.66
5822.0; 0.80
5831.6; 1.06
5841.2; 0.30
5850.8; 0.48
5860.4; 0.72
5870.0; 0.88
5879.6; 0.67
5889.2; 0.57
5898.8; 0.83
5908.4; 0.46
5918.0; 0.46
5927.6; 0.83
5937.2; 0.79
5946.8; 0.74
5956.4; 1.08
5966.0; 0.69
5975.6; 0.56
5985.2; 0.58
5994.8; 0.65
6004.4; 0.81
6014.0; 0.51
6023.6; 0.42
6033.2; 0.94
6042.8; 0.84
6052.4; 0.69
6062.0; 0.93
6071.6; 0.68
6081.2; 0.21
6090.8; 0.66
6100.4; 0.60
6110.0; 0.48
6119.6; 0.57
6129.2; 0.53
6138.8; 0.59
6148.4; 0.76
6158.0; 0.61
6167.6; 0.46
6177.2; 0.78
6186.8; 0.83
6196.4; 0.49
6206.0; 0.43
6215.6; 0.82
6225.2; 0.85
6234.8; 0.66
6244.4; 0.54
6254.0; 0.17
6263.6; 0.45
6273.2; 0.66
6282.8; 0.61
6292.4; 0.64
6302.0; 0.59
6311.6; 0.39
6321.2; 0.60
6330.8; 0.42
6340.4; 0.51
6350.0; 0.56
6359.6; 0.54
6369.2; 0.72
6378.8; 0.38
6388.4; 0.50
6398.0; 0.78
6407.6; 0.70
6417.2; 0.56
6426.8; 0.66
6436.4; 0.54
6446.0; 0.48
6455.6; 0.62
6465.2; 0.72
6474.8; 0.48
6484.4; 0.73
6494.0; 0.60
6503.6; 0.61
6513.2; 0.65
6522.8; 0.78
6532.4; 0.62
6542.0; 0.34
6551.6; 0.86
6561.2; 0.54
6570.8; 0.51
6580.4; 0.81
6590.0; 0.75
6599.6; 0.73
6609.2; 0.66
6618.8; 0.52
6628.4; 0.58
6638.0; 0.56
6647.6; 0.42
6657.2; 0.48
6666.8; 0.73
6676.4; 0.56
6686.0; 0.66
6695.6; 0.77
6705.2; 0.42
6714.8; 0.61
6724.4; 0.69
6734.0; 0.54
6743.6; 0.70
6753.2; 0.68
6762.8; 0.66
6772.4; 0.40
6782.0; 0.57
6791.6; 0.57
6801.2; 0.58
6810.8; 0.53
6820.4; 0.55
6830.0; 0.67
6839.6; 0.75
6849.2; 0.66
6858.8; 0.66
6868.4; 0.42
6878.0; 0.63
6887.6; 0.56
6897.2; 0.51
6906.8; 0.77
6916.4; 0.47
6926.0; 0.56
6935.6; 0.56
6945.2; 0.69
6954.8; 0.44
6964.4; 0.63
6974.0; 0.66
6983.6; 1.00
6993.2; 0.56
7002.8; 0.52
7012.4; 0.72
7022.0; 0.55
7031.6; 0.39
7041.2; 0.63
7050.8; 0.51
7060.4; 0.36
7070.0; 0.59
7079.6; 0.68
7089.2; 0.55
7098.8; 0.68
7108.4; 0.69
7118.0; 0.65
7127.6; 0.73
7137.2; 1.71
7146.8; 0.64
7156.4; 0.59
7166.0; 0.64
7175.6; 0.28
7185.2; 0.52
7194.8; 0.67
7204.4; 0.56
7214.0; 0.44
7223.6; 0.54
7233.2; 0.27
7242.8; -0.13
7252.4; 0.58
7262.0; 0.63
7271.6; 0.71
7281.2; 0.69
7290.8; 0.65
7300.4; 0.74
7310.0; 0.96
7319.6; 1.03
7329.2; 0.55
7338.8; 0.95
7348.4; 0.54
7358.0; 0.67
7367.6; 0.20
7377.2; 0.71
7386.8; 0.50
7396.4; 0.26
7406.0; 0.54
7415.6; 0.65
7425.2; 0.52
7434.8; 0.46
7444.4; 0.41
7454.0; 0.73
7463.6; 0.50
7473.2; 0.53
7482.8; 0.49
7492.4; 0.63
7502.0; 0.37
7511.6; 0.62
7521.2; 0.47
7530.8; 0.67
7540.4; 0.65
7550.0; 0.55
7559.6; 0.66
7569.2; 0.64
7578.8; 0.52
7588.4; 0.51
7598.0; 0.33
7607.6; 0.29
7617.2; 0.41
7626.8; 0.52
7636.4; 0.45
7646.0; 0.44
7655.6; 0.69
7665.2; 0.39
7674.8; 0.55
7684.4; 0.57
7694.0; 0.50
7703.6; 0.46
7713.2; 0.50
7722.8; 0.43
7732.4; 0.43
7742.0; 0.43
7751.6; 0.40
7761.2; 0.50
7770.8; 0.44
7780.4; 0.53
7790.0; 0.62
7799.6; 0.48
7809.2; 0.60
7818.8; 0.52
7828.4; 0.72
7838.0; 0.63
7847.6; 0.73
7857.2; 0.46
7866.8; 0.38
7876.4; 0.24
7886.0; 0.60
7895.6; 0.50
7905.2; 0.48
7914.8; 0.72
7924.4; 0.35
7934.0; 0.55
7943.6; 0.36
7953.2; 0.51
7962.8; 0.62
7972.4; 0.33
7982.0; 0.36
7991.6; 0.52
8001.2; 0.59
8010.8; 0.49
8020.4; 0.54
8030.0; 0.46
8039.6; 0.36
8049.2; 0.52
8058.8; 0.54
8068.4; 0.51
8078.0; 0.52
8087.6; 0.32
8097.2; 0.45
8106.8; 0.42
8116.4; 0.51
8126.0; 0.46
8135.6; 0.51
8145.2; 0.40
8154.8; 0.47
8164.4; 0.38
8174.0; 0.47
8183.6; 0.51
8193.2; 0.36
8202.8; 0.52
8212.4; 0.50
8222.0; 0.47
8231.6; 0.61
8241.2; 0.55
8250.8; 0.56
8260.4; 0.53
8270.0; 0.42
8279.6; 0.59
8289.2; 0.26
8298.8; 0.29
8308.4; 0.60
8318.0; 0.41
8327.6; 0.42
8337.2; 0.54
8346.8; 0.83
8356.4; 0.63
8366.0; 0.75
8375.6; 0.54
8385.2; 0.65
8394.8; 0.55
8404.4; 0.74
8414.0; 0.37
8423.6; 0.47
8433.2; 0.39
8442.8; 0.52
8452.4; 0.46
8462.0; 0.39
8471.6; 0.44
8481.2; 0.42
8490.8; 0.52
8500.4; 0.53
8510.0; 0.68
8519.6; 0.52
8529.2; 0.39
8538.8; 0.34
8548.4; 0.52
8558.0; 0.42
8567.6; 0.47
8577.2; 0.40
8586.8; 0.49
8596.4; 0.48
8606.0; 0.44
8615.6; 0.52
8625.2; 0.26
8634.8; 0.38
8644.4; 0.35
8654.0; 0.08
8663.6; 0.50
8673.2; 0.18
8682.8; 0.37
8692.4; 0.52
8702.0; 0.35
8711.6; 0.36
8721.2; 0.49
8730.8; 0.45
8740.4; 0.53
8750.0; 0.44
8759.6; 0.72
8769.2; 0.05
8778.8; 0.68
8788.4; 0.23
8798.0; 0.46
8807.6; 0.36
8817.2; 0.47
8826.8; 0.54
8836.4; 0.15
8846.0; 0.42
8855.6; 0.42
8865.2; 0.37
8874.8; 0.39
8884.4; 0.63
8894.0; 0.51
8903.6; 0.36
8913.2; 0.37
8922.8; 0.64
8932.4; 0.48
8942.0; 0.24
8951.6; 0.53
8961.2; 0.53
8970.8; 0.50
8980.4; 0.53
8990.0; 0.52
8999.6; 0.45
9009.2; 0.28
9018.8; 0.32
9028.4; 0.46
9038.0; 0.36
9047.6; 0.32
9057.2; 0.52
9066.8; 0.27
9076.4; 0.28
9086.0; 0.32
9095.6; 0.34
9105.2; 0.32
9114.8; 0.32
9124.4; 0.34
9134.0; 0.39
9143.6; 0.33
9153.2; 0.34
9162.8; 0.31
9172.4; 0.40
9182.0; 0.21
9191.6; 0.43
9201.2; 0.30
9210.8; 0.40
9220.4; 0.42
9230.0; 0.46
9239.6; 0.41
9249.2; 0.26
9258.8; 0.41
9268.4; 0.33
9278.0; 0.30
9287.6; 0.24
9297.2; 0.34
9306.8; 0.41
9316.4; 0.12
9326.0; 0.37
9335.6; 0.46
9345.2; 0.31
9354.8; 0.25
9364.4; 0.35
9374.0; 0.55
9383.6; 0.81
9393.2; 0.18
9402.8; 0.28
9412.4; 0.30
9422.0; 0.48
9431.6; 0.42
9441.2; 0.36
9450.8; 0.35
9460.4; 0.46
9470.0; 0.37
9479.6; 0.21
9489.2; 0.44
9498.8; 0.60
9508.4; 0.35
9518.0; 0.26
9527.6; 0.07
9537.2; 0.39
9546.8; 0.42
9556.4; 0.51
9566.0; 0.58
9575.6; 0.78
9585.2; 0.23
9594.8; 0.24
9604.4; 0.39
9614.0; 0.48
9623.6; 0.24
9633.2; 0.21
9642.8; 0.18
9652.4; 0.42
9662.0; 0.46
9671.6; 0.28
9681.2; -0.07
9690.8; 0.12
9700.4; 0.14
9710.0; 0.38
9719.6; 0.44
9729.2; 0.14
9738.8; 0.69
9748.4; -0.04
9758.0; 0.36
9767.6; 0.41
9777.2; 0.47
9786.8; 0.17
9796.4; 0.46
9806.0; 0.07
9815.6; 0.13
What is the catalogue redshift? 0.09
